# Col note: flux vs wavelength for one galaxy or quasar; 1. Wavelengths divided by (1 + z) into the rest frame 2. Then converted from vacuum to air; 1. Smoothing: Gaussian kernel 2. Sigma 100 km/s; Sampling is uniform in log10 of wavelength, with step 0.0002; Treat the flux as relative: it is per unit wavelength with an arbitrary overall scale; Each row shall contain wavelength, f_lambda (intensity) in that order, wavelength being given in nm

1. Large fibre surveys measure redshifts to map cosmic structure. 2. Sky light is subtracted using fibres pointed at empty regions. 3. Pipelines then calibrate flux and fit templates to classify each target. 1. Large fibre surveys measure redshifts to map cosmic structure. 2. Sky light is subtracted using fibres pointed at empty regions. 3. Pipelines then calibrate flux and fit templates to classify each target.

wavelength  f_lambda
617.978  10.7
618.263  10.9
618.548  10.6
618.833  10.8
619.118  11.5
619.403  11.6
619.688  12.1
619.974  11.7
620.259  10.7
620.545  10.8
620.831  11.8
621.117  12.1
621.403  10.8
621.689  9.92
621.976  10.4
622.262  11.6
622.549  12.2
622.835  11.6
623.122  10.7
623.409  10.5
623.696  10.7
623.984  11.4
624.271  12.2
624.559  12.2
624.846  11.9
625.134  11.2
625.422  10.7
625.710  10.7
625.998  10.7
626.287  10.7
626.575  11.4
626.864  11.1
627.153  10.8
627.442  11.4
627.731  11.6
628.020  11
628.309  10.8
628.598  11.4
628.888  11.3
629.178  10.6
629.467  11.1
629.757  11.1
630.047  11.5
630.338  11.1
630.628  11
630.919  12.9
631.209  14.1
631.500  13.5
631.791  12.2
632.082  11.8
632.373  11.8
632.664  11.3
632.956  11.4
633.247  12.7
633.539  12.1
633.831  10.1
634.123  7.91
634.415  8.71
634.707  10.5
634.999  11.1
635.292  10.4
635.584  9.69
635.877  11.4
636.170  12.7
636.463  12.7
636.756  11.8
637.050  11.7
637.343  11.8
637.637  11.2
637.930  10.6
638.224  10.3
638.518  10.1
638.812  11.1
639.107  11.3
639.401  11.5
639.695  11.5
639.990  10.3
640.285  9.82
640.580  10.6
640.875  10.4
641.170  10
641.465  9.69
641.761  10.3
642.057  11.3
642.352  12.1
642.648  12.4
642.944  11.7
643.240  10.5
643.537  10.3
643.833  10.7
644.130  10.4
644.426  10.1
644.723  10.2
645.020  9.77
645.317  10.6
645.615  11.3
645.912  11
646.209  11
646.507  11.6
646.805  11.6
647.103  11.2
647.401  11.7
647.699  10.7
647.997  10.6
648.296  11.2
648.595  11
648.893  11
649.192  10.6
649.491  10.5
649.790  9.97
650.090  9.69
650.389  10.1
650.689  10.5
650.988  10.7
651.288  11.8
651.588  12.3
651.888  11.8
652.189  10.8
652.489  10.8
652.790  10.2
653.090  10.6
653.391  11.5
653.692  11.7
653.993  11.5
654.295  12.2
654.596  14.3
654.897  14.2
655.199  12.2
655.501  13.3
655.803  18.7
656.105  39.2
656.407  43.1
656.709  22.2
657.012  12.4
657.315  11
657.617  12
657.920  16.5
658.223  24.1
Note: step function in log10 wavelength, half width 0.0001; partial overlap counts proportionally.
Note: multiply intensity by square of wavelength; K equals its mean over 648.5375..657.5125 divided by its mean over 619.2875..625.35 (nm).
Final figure 1.37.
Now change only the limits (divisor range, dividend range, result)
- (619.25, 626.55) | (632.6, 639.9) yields 1.02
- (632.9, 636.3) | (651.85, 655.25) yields 1.17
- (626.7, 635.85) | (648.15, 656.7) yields 1.33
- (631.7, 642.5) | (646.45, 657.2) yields 1.30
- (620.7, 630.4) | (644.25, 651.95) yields 1.04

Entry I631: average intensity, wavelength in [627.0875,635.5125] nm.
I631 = 11.3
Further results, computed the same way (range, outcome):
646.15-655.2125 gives 11.3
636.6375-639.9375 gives 11.1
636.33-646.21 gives 10.9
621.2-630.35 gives 11.1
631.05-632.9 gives 12.4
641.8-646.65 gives 10.9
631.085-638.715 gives 11.3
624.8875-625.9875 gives 10.9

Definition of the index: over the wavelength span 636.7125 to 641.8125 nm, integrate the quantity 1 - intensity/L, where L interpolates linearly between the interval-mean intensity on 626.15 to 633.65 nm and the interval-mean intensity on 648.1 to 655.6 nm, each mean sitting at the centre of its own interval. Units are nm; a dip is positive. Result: 0.33 nm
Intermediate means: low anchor 11.6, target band 10.8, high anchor 11.4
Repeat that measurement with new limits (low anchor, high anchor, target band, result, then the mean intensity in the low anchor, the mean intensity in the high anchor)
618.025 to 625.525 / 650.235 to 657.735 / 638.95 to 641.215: 0.44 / 11.3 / 14.8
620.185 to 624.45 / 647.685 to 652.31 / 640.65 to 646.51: 0.09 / 11.2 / 10.8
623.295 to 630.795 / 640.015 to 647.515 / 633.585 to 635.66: 0.21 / 11.2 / 10.8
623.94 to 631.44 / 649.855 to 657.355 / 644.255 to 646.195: 0.44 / 11.4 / 14.7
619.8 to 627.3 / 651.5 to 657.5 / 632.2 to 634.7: 0.37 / 11.2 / 15.7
